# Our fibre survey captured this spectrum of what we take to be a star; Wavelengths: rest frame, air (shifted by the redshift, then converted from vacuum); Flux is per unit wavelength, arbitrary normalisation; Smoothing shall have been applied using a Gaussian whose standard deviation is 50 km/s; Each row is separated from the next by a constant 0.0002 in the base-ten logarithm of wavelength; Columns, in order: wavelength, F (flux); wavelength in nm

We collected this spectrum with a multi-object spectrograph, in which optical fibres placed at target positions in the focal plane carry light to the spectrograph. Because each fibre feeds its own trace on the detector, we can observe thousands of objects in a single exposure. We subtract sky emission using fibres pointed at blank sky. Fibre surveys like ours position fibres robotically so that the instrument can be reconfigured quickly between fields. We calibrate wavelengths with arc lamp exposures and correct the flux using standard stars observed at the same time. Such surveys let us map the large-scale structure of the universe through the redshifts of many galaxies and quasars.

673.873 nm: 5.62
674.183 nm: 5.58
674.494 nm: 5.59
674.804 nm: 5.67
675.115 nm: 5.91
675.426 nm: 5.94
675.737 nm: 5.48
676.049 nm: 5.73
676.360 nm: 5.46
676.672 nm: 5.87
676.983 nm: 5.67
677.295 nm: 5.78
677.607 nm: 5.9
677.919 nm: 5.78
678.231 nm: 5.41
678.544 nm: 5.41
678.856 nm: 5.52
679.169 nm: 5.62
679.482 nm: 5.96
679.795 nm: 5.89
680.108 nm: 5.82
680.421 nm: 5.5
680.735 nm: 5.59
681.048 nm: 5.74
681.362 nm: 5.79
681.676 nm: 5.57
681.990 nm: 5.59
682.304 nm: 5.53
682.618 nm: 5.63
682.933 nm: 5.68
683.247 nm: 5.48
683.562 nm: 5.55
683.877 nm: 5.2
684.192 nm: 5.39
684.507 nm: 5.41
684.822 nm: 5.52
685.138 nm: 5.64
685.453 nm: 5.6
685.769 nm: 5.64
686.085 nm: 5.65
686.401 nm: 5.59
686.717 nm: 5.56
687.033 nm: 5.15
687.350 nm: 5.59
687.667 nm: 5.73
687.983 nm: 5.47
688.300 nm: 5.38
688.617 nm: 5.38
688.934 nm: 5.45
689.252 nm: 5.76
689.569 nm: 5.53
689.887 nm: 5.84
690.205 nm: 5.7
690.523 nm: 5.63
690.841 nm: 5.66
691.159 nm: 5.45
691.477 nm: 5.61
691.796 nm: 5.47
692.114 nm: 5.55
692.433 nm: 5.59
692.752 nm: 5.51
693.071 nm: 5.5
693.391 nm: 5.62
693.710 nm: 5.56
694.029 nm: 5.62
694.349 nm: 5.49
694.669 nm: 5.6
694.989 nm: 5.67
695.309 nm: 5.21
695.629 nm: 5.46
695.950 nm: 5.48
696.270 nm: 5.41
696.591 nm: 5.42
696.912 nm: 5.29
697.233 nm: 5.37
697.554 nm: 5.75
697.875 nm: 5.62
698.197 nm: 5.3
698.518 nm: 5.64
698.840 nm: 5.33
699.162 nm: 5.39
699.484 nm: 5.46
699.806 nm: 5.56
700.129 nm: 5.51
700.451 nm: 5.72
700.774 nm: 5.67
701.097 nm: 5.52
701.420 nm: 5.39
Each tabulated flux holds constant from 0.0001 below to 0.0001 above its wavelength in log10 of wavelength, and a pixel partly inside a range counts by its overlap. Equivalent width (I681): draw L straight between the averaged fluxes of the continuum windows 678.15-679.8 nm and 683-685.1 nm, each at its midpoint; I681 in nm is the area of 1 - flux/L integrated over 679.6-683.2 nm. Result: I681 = -0.08 nm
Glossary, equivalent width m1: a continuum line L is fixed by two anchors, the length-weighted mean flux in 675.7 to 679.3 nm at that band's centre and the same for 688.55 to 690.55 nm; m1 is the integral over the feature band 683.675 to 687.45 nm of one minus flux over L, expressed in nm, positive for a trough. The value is 0.089 nm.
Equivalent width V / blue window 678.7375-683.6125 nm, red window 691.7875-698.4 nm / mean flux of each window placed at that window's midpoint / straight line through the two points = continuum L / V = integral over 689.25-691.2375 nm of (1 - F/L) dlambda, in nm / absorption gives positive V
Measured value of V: -0.035 nm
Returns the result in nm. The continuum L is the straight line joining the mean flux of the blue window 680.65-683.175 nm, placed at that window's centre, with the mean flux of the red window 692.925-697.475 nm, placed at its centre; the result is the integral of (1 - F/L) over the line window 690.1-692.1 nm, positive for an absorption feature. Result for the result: -0.018 nm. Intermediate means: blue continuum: 5.64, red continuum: 5.48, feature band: 5.58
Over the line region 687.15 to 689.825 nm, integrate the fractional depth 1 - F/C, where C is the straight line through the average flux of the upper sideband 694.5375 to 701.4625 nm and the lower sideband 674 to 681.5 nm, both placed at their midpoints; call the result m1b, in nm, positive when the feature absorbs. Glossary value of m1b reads 0.021 nm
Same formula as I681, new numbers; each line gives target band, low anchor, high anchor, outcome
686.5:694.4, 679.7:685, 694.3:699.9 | -0.05 nm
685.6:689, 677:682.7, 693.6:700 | 0.05 nm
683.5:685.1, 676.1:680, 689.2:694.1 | 0.06 nm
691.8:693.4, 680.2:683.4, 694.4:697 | -0.02 nm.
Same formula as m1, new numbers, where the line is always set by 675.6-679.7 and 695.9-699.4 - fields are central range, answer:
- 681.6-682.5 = 0.01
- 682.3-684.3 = 0.04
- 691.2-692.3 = 0.00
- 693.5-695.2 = -0.03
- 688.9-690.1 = -0.03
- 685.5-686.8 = -0.01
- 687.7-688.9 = 0.02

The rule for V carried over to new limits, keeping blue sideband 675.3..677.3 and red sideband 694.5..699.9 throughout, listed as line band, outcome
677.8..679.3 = 0.03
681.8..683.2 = 0.01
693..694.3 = -0.02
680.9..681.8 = -0.01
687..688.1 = 0.01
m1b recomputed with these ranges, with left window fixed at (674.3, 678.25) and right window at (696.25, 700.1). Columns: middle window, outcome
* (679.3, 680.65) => -0.02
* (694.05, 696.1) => 0.00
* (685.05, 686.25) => 0.00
